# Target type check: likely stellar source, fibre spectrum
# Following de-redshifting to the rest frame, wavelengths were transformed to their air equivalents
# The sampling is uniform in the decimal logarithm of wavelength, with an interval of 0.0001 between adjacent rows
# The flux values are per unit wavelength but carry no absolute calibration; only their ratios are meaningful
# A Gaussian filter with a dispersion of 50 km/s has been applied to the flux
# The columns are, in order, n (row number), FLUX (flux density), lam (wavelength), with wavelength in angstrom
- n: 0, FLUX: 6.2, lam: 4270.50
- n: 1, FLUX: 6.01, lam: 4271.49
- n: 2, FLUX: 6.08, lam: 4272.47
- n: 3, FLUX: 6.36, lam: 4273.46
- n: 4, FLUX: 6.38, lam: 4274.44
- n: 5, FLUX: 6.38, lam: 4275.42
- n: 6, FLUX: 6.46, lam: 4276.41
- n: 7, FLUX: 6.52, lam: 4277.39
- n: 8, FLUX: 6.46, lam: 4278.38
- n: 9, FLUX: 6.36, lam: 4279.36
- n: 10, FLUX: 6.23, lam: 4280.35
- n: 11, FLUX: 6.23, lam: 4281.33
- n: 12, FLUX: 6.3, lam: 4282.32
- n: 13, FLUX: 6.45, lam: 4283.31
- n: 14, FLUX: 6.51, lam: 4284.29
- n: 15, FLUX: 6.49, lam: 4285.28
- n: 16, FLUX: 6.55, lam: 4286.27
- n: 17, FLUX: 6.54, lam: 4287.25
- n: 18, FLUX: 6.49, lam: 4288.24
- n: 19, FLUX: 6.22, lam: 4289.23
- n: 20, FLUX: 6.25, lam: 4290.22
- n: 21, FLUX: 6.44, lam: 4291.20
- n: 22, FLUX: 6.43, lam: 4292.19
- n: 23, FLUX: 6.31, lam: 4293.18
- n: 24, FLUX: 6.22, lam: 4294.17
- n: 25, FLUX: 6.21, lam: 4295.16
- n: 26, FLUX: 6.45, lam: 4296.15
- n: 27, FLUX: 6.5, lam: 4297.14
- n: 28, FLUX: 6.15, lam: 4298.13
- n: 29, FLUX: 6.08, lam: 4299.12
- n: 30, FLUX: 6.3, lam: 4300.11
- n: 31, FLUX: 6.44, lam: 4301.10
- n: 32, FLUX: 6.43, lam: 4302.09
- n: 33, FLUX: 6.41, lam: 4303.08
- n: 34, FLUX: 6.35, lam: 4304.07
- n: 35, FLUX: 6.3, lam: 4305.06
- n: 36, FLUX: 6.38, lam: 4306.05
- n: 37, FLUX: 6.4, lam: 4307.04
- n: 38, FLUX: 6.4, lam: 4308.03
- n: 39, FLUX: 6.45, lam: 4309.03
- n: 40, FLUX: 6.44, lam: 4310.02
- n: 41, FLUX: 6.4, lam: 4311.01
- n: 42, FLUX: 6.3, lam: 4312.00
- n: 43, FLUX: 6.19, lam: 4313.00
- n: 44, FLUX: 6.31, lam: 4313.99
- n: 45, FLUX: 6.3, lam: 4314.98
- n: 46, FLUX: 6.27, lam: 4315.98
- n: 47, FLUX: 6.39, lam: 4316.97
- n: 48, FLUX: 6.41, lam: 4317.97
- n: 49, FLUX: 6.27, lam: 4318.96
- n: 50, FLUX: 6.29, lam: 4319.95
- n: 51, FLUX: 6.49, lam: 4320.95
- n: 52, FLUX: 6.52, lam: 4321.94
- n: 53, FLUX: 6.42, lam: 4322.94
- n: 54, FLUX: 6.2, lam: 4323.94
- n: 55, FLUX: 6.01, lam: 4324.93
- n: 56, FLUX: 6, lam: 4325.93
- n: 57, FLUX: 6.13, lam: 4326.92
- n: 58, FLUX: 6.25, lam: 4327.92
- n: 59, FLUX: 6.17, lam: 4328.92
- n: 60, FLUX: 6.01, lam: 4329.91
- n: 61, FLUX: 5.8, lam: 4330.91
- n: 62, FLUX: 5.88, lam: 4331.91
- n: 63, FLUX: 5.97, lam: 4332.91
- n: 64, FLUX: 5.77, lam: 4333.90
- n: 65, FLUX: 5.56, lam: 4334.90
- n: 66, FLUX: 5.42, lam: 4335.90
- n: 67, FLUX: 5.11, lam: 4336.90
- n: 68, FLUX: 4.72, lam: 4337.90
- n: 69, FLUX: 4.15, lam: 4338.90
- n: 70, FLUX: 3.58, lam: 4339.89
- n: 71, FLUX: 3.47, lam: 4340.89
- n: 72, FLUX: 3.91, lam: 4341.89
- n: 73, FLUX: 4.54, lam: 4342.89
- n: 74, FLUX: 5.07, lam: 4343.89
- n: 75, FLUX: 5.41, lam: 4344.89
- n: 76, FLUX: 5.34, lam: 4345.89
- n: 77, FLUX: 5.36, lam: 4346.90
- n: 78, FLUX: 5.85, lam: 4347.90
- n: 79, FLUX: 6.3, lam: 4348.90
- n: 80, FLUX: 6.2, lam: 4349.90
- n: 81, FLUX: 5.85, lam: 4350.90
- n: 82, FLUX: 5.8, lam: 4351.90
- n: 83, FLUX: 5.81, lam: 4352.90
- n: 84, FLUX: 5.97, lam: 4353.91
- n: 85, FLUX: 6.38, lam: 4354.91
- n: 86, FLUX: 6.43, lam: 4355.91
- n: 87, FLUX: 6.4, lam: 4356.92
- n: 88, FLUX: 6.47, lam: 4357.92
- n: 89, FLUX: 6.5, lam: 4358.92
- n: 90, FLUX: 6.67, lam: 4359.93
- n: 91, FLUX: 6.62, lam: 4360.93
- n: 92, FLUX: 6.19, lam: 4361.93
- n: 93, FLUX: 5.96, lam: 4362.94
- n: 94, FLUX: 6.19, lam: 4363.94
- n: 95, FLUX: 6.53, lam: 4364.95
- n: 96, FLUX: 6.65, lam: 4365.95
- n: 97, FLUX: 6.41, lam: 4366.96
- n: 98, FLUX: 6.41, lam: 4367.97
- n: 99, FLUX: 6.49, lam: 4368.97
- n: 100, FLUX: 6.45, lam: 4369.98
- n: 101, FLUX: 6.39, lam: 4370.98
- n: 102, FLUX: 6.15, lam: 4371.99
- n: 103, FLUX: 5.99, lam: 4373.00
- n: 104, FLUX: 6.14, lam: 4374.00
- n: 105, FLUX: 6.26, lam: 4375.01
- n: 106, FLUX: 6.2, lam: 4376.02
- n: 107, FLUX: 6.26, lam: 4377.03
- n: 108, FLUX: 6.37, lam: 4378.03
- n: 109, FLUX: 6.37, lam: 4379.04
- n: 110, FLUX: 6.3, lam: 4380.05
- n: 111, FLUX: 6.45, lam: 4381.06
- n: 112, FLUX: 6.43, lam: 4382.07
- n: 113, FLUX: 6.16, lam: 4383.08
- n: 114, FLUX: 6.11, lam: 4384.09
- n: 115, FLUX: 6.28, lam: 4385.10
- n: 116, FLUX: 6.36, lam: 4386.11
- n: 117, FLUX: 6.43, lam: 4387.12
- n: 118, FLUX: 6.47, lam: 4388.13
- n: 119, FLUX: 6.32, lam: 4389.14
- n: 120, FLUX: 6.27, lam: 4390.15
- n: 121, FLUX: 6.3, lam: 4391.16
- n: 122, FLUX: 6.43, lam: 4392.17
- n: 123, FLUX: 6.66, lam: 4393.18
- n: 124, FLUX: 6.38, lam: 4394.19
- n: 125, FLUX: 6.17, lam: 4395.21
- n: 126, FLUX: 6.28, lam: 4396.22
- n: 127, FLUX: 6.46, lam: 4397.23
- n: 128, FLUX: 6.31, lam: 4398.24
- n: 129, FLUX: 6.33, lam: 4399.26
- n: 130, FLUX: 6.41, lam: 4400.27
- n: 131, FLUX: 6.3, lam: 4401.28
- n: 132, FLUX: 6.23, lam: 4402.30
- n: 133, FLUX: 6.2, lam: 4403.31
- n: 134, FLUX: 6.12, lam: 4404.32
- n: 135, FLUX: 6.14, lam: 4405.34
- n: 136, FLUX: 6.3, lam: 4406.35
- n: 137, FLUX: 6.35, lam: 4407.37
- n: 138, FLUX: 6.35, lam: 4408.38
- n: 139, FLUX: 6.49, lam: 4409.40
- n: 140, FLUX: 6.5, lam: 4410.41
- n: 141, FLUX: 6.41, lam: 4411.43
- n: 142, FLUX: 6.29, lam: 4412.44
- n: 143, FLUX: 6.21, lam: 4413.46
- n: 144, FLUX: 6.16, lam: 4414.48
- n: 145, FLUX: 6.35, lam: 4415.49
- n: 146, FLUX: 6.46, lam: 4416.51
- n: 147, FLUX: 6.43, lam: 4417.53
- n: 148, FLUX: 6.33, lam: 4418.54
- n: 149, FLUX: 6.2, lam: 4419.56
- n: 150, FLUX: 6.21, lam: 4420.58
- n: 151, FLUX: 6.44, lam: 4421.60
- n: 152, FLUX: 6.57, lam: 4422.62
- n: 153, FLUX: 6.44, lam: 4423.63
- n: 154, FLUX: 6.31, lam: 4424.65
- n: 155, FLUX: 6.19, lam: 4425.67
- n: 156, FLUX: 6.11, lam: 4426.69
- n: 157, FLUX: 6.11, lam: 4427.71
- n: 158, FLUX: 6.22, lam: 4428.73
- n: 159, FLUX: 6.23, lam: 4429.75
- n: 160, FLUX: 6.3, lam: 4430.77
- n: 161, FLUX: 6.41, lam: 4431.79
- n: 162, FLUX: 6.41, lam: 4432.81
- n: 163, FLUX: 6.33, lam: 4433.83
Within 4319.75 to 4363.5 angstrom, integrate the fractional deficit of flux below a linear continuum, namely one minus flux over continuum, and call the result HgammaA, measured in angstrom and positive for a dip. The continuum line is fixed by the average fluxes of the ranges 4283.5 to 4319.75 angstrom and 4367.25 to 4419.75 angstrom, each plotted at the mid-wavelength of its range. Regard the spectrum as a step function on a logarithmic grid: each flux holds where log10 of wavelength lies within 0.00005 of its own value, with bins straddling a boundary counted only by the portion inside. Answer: 4.12 angstrom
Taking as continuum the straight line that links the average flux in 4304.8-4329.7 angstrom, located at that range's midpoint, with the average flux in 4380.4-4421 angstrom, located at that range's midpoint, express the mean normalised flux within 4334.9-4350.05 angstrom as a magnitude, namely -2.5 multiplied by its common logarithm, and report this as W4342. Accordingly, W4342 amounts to 0.26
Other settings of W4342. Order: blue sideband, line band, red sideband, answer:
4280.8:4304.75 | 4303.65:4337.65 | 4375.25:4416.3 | 0.035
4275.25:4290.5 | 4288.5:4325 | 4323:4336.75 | -0.031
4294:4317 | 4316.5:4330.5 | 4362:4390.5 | 0.014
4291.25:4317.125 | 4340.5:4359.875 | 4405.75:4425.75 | 0.122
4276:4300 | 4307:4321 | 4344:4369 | -0.011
